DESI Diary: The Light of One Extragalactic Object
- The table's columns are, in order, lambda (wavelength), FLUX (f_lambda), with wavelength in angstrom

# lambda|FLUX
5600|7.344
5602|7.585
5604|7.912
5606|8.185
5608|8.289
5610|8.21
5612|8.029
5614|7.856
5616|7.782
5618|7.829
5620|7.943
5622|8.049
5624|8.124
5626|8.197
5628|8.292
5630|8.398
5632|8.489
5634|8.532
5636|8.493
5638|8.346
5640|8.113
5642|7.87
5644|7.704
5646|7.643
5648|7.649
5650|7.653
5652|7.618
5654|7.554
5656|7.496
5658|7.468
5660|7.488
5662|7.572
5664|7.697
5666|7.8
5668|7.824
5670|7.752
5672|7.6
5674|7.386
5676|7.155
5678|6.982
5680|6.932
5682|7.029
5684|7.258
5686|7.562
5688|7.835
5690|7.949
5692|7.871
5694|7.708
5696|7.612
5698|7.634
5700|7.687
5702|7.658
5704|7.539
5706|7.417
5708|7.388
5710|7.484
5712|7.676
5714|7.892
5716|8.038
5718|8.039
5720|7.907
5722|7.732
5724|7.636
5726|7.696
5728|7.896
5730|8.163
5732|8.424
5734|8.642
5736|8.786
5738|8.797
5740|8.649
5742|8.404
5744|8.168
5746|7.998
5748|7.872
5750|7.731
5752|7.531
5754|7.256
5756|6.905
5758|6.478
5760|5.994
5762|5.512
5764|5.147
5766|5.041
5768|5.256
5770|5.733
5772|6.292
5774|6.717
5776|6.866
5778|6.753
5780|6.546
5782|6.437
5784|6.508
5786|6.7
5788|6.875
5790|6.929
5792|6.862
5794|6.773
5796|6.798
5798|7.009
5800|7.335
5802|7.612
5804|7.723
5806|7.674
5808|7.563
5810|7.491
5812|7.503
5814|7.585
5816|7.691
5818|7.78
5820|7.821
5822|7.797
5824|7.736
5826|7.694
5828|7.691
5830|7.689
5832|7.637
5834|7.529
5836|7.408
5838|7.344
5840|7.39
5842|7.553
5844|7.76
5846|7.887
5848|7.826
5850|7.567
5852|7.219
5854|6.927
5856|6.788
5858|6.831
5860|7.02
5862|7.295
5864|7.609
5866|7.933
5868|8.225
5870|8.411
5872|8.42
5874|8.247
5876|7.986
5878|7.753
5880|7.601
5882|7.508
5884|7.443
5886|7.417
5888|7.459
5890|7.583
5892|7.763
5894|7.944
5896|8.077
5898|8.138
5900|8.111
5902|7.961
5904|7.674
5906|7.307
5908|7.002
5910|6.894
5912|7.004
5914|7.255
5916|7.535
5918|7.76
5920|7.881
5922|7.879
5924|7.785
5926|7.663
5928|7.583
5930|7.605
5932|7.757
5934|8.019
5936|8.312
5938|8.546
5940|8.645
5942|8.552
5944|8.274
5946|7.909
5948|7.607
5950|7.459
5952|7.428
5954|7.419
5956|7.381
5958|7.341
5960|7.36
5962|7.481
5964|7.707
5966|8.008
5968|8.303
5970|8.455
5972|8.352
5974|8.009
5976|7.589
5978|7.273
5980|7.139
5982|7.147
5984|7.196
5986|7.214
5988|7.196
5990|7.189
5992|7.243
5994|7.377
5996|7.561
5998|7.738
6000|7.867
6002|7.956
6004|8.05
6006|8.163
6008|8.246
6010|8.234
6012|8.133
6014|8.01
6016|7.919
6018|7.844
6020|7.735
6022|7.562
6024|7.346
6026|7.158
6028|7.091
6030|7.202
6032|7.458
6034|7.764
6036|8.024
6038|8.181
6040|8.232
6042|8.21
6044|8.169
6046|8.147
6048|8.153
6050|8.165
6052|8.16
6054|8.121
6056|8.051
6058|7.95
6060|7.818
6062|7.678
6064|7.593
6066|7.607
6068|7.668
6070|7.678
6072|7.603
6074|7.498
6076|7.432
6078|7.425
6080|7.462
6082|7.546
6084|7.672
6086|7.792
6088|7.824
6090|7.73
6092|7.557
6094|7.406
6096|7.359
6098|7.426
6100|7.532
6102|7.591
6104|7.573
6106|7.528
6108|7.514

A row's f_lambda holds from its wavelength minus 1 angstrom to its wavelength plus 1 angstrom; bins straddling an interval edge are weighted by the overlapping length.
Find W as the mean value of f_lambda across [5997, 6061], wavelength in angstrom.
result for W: 7.9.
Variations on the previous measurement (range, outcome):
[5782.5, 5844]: 7.39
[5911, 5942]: 7.84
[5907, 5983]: 7.72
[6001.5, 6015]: 8.12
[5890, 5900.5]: 7.96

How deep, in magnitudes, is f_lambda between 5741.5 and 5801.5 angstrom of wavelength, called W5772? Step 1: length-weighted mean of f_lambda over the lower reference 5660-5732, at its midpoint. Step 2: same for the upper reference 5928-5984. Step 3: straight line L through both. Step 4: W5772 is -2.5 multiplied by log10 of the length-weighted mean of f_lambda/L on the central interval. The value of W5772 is 0.14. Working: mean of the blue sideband 7.64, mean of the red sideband 7.8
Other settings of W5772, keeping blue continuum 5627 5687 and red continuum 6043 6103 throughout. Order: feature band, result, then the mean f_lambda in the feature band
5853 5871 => 0.04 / 7.45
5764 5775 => 0.32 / 5.75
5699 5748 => -0.04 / 7.99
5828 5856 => 0.03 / 7.5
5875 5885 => 0.01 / 7.66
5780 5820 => 0.08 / 7.2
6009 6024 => -0.02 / 7.88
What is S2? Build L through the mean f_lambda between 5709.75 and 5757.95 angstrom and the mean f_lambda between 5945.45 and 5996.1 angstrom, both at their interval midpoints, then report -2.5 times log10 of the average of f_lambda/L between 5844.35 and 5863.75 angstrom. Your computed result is 0.07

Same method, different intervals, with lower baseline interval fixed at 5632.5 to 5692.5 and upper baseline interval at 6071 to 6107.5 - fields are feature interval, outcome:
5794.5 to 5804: 0.059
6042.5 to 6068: -0.056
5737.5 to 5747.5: -0.097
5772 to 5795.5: 0.140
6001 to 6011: -0.077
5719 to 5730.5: -0.025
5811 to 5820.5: -0.006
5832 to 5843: 0.023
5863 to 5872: -0.066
